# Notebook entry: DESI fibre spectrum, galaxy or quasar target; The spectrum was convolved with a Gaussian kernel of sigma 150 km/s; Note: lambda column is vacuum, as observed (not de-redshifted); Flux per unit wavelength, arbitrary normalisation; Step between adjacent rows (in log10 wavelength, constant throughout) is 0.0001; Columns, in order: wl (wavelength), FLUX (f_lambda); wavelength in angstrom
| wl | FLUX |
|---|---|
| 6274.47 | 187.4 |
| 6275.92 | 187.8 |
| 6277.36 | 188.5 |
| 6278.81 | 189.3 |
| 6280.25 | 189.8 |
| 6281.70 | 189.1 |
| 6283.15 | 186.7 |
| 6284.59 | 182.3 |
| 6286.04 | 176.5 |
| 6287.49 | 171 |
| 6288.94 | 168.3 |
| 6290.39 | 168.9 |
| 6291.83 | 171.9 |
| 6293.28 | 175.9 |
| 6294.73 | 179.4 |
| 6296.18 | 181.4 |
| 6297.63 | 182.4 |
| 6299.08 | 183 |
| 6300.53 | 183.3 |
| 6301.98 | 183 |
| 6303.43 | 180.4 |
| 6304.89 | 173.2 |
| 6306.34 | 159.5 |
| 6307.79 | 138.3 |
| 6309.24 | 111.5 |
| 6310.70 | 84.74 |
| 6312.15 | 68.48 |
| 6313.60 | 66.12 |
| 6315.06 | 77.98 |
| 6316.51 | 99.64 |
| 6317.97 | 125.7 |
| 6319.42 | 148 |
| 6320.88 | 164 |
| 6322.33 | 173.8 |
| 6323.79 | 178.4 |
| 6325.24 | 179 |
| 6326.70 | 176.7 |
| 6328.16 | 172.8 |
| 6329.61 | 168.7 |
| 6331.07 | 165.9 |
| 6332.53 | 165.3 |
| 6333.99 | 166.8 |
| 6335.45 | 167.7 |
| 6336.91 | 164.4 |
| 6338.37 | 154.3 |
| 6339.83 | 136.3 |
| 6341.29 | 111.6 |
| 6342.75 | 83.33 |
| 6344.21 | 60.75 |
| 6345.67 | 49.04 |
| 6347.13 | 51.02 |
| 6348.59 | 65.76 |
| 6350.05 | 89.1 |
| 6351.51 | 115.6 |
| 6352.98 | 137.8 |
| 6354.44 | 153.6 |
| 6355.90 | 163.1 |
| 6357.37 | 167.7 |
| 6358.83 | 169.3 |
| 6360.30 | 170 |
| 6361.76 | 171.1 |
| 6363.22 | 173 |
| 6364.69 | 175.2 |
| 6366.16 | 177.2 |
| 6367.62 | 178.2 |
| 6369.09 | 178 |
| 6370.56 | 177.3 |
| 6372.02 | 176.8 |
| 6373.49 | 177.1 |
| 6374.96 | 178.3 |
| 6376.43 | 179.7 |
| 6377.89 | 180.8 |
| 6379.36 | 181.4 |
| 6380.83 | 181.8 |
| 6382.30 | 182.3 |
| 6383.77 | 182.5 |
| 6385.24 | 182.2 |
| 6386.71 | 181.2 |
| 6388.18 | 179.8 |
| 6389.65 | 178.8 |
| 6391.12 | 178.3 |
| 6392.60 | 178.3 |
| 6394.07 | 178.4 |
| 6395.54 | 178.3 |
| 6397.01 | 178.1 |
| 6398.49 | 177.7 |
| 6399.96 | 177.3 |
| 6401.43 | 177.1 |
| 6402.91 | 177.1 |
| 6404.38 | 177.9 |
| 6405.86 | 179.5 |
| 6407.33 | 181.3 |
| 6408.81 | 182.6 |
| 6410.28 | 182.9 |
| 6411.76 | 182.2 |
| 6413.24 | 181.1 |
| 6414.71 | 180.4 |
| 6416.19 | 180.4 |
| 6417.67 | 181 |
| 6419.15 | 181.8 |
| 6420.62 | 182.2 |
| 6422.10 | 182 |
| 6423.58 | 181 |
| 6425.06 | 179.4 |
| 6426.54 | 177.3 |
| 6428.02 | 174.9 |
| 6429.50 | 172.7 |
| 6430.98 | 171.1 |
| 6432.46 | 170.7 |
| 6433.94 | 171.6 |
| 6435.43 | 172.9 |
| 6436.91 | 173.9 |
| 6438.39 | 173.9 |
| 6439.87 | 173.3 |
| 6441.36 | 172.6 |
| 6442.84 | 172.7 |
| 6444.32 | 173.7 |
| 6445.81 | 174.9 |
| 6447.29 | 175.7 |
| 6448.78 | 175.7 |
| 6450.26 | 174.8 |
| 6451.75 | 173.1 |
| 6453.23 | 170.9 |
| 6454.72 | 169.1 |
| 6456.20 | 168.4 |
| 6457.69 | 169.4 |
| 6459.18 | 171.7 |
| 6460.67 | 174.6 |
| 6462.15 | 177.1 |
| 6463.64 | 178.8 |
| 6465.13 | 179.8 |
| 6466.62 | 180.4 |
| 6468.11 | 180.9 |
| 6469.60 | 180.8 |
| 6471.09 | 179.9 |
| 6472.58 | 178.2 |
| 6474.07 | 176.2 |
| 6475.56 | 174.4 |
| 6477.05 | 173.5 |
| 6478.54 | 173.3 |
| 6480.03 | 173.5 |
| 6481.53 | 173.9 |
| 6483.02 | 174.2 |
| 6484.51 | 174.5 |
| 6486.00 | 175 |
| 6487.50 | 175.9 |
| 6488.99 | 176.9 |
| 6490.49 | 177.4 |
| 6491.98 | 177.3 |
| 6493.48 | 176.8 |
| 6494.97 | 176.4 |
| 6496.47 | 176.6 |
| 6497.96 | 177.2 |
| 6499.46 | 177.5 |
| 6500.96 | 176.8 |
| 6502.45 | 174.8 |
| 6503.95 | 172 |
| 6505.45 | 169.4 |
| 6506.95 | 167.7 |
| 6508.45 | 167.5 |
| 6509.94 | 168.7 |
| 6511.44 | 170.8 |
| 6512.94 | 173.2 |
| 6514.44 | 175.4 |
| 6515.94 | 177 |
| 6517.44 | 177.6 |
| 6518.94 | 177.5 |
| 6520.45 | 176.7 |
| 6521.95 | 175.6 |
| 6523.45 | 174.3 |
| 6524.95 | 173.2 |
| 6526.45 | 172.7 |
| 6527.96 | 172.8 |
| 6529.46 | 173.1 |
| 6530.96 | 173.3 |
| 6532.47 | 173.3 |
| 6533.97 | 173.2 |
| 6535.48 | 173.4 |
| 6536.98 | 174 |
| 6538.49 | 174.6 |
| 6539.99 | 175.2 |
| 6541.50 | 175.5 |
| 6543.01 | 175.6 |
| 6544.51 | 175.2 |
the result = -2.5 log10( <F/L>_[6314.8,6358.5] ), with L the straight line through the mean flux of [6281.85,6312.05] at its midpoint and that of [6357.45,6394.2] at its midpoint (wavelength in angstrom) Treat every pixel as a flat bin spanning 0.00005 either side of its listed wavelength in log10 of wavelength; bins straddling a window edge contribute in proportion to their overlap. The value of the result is 0.26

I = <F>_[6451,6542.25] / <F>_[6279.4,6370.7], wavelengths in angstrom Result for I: 1.2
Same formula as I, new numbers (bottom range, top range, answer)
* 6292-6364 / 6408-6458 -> 1.24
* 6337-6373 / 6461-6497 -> 1.28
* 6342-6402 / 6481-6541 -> 1.10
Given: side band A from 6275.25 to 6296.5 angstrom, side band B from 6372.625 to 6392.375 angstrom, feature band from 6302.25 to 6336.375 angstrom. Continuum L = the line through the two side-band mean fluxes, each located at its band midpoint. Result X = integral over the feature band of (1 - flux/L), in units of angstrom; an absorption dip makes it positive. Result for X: 6.7 angstrom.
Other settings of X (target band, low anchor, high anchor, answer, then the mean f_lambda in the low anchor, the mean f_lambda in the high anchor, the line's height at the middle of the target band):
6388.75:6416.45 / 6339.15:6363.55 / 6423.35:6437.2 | -4.27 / 121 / 174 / 156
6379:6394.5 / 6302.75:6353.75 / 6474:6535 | -3.89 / 129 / 174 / 144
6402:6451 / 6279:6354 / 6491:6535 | -4.76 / 145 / 174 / 161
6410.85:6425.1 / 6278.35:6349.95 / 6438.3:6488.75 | -1.27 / 147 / 175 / 166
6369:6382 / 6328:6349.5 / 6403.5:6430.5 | -2.50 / 124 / 180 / 150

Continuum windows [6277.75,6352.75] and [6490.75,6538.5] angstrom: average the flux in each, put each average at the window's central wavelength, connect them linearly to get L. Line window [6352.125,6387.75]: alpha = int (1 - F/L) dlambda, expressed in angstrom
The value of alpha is -4.6 angstrom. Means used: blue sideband 146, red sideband 174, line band 174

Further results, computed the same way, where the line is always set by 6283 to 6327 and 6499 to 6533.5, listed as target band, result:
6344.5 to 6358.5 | 4.2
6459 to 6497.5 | -1.5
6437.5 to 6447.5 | -0.4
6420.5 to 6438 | -1.1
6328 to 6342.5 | 0.2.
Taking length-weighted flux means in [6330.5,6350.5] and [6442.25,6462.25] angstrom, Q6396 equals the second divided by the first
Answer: 1.48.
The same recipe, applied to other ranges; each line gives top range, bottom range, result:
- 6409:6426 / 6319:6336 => 1.07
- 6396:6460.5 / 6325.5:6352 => 1.39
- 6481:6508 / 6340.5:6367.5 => 1.36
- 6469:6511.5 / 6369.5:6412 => 0.97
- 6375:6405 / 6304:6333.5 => 1.28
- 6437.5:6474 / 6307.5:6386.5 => 1.20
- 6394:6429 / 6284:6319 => 1.20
